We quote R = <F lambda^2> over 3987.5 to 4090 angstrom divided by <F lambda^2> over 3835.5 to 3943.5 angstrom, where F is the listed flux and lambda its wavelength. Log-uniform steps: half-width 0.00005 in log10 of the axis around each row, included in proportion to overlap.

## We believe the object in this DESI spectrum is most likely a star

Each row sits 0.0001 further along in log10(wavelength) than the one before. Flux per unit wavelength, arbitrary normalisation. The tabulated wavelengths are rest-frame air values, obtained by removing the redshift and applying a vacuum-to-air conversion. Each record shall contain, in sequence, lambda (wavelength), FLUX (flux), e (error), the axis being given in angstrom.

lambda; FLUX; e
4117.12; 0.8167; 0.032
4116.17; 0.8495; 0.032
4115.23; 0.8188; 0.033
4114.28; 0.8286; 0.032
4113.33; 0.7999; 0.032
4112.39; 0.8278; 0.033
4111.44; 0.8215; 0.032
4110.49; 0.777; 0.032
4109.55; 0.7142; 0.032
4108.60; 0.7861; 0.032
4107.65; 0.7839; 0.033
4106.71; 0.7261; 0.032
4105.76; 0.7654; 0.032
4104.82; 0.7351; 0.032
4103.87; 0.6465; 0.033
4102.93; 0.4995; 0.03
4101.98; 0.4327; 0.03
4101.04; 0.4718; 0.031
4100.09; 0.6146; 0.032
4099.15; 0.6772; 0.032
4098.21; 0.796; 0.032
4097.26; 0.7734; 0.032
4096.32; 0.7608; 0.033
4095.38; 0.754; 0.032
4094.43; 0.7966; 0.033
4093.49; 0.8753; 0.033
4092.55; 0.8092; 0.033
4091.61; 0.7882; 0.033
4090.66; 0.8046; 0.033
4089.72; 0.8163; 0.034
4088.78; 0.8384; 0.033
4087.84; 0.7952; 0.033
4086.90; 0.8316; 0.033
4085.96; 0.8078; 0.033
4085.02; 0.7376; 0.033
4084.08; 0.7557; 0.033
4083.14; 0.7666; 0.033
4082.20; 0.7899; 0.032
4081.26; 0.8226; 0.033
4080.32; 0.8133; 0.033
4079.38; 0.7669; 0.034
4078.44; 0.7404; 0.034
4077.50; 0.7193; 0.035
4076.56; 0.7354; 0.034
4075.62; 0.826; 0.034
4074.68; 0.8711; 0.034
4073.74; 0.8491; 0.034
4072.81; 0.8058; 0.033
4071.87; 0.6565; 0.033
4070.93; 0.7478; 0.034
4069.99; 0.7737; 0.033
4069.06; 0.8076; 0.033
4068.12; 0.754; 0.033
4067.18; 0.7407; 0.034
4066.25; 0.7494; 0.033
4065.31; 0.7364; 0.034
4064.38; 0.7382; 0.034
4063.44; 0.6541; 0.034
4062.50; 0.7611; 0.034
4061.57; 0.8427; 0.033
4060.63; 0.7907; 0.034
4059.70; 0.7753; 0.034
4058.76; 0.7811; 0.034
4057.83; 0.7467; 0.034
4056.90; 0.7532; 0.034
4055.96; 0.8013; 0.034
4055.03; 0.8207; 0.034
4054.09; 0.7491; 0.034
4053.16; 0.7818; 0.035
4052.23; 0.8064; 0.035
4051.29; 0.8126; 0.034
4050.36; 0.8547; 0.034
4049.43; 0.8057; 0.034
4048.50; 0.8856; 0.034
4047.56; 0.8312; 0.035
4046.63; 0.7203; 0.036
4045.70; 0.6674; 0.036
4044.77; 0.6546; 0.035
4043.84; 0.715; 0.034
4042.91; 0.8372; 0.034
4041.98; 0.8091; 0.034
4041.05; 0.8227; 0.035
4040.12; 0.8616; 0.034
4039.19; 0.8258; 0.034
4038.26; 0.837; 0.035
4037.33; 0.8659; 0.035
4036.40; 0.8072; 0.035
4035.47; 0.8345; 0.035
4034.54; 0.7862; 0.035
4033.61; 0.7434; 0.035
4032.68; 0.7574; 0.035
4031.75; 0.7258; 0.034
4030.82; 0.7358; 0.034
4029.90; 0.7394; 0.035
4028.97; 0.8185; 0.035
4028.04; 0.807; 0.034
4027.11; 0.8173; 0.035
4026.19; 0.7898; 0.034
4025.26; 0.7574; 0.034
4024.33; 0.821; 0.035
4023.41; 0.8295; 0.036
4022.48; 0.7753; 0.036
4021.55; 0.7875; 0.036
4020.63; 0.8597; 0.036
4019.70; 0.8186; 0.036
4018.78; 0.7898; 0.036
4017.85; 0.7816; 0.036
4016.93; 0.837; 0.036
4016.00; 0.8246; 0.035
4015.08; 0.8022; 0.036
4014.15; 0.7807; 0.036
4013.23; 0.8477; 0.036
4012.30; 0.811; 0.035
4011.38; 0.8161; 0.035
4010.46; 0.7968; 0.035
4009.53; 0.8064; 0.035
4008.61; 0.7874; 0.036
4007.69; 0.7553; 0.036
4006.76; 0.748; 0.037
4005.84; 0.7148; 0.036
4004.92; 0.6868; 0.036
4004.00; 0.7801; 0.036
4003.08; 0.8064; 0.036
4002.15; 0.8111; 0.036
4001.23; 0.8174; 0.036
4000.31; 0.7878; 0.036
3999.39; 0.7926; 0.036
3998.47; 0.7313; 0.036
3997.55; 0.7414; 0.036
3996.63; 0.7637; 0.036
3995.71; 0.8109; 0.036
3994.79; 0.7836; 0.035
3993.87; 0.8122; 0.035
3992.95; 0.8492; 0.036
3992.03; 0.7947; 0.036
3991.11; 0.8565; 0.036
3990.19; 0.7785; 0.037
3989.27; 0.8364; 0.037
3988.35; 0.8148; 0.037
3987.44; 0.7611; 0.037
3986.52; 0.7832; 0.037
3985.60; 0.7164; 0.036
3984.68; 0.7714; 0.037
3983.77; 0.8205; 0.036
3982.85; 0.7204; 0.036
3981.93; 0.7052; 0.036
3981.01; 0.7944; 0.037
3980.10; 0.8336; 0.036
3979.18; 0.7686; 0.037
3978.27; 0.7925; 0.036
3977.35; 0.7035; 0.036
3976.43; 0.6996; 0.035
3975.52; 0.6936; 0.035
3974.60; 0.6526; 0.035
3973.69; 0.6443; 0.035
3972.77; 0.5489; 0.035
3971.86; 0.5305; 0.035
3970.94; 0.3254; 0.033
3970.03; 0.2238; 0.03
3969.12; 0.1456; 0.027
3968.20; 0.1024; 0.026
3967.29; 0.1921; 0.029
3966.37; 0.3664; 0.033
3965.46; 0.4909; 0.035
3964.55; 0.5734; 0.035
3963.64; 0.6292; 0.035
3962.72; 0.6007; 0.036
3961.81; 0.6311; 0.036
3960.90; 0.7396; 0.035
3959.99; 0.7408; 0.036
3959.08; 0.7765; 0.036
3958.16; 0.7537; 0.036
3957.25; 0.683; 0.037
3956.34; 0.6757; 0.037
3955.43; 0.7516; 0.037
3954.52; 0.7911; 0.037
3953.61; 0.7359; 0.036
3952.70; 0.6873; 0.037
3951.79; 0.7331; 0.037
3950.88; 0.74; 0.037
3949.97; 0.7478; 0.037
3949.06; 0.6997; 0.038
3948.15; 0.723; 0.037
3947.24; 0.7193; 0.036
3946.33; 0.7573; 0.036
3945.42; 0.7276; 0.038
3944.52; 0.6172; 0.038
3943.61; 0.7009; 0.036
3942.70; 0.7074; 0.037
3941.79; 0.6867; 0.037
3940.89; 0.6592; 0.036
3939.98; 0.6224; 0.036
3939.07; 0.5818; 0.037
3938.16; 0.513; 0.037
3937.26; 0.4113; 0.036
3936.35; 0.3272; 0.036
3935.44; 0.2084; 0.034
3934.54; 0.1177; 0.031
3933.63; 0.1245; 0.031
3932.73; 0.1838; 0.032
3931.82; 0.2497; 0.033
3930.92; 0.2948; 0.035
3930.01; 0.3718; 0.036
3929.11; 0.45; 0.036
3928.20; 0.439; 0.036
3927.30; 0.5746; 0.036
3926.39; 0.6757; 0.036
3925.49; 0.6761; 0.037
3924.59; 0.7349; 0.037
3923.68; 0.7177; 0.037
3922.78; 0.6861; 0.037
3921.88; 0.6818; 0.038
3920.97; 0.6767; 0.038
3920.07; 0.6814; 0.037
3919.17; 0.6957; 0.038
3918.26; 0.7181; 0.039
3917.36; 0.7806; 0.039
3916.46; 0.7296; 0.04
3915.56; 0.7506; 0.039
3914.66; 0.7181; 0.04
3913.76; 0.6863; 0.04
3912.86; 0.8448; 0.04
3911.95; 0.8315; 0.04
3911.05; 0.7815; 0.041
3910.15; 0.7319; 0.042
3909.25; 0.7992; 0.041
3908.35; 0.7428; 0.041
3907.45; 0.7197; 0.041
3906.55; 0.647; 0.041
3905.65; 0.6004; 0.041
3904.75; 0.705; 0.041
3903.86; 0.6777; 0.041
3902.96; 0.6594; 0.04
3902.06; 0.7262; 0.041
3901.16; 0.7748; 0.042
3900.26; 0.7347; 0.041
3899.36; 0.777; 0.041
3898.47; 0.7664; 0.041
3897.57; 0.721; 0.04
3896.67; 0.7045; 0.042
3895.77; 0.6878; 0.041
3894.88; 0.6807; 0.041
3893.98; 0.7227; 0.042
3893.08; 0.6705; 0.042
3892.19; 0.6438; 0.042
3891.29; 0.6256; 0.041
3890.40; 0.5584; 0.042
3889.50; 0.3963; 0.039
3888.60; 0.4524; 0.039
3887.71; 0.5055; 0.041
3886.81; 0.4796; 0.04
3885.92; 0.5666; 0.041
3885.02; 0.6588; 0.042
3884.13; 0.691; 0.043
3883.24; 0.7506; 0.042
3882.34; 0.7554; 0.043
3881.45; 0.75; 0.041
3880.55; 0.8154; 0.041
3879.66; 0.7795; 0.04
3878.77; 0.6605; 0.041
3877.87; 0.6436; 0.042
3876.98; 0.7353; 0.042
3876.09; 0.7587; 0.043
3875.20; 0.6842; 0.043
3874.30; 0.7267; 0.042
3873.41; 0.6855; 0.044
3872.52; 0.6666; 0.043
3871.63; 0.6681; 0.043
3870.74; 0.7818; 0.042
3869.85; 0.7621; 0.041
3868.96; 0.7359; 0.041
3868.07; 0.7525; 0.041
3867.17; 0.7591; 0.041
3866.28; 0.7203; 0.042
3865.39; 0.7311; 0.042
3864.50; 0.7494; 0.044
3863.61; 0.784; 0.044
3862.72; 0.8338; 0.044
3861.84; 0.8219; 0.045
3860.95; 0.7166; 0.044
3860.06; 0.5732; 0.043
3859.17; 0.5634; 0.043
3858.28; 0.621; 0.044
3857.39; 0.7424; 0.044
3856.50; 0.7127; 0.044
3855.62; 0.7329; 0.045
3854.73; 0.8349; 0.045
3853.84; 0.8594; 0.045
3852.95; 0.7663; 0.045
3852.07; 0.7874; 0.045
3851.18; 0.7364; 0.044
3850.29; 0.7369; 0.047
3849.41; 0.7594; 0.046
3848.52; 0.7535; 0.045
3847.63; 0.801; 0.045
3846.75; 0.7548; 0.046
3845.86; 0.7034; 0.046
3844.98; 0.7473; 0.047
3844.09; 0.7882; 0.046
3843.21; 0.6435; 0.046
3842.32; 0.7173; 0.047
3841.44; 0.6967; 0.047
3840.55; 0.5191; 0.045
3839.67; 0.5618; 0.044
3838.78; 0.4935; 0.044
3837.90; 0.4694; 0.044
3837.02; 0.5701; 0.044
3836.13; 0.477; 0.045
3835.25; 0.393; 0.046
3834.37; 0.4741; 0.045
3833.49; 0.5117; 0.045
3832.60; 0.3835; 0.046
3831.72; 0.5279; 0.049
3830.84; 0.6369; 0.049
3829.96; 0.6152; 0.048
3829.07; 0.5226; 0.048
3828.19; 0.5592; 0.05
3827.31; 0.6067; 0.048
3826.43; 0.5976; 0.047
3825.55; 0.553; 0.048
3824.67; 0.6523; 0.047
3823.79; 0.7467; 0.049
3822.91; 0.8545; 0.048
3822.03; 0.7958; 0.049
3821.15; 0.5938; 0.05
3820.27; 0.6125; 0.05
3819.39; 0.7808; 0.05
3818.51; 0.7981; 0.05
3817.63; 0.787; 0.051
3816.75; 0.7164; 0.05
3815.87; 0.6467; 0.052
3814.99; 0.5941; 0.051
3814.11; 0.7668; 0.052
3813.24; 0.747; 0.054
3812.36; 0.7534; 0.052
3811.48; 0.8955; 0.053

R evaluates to 1.30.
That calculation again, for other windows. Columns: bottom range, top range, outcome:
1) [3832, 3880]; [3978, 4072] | 1.25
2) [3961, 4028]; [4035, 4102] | 1.12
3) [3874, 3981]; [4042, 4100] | 1.33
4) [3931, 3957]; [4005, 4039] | 1.43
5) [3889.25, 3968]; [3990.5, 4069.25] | 1.31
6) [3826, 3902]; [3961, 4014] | 1.10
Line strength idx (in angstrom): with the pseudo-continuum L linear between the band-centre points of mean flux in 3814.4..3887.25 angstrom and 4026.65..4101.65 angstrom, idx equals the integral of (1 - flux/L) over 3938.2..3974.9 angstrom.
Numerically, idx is 6.0 angstrom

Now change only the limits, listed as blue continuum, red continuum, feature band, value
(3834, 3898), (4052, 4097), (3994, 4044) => -2.6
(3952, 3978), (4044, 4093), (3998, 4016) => -3.4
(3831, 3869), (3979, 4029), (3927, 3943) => 7.0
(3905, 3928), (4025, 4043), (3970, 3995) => 1.3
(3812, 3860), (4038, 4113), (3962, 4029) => 1.3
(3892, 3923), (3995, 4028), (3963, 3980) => 5.6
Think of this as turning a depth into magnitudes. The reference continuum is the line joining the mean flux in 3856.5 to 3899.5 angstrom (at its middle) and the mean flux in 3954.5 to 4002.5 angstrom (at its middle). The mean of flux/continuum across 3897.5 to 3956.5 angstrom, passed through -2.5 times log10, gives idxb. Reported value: 0.07 mag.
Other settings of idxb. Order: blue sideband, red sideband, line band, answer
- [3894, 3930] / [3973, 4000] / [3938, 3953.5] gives 0.062 mag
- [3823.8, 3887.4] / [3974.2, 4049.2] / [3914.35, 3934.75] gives 0.280 mag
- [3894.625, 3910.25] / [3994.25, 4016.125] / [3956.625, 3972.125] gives 0.444 mag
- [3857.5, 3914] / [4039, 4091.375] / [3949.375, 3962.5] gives 0.008 mag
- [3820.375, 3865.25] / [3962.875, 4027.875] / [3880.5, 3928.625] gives 0.001 mag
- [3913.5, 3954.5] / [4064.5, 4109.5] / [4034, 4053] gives -0.136 mag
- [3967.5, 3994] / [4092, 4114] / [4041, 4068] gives -0.106 mag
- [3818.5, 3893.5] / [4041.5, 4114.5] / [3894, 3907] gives -0.029 mag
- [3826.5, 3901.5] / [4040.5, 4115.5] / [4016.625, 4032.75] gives -0.072 mag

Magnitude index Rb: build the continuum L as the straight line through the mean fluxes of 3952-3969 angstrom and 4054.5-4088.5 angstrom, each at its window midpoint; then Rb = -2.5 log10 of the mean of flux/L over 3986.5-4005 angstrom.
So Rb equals -0.21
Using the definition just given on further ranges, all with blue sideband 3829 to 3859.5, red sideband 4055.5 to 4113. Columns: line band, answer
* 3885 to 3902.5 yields 0.05 mag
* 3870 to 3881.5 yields -0.09 mag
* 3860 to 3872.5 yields -0.13 mag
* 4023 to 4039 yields -0.09 mag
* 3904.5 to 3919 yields -0.09 mag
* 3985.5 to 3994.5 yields -0.13 mag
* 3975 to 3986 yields -0.06 mag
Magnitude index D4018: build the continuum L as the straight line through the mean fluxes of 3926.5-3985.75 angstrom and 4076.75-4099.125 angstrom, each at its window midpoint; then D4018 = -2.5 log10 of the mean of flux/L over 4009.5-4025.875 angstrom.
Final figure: -0.19 mag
